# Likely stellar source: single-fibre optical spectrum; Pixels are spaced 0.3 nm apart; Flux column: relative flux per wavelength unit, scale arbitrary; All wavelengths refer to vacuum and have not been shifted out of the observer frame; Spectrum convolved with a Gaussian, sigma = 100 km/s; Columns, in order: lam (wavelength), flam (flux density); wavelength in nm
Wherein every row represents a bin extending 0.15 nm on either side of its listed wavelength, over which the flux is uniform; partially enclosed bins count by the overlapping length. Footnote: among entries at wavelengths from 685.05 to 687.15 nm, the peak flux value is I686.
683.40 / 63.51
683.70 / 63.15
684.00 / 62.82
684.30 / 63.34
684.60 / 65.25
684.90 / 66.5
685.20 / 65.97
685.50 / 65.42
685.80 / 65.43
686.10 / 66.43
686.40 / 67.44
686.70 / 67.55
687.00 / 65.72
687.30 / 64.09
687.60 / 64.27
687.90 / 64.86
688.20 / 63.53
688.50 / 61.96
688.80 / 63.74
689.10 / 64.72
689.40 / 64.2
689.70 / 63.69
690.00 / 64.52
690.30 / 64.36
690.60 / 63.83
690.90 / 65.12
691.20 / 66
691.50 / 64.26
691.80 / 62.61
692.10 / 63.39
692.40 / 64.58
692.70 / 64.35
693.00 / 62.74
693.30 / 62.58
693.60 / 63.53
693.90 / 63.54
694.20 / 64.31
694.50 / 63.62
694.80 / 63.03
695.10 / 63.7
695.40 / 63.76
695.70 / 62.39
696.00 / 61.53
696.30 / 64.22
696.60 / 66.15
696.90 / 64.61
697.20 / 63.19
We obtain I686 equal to 67.55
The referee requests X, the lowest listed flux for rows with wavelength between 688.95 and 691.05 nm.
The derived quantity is 63.69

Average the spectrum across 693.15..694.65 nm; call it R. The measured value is 63.5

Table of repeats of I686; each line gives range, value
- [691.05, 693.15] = 66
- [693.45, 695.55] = 64.31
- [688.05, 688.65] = 63.53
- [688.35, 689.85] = 64.72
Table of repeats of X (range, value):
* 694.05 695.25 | 63.03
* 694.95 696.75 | 61.53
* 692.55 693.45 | 62.58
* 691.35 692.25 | 62.61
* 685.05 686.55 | 65.42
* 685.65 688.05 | 64.09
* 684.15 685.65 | 63.34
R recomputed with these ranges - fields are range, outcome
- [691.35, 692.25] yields 63.4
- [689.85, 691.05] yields 64.5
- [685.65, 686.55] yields 66.4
